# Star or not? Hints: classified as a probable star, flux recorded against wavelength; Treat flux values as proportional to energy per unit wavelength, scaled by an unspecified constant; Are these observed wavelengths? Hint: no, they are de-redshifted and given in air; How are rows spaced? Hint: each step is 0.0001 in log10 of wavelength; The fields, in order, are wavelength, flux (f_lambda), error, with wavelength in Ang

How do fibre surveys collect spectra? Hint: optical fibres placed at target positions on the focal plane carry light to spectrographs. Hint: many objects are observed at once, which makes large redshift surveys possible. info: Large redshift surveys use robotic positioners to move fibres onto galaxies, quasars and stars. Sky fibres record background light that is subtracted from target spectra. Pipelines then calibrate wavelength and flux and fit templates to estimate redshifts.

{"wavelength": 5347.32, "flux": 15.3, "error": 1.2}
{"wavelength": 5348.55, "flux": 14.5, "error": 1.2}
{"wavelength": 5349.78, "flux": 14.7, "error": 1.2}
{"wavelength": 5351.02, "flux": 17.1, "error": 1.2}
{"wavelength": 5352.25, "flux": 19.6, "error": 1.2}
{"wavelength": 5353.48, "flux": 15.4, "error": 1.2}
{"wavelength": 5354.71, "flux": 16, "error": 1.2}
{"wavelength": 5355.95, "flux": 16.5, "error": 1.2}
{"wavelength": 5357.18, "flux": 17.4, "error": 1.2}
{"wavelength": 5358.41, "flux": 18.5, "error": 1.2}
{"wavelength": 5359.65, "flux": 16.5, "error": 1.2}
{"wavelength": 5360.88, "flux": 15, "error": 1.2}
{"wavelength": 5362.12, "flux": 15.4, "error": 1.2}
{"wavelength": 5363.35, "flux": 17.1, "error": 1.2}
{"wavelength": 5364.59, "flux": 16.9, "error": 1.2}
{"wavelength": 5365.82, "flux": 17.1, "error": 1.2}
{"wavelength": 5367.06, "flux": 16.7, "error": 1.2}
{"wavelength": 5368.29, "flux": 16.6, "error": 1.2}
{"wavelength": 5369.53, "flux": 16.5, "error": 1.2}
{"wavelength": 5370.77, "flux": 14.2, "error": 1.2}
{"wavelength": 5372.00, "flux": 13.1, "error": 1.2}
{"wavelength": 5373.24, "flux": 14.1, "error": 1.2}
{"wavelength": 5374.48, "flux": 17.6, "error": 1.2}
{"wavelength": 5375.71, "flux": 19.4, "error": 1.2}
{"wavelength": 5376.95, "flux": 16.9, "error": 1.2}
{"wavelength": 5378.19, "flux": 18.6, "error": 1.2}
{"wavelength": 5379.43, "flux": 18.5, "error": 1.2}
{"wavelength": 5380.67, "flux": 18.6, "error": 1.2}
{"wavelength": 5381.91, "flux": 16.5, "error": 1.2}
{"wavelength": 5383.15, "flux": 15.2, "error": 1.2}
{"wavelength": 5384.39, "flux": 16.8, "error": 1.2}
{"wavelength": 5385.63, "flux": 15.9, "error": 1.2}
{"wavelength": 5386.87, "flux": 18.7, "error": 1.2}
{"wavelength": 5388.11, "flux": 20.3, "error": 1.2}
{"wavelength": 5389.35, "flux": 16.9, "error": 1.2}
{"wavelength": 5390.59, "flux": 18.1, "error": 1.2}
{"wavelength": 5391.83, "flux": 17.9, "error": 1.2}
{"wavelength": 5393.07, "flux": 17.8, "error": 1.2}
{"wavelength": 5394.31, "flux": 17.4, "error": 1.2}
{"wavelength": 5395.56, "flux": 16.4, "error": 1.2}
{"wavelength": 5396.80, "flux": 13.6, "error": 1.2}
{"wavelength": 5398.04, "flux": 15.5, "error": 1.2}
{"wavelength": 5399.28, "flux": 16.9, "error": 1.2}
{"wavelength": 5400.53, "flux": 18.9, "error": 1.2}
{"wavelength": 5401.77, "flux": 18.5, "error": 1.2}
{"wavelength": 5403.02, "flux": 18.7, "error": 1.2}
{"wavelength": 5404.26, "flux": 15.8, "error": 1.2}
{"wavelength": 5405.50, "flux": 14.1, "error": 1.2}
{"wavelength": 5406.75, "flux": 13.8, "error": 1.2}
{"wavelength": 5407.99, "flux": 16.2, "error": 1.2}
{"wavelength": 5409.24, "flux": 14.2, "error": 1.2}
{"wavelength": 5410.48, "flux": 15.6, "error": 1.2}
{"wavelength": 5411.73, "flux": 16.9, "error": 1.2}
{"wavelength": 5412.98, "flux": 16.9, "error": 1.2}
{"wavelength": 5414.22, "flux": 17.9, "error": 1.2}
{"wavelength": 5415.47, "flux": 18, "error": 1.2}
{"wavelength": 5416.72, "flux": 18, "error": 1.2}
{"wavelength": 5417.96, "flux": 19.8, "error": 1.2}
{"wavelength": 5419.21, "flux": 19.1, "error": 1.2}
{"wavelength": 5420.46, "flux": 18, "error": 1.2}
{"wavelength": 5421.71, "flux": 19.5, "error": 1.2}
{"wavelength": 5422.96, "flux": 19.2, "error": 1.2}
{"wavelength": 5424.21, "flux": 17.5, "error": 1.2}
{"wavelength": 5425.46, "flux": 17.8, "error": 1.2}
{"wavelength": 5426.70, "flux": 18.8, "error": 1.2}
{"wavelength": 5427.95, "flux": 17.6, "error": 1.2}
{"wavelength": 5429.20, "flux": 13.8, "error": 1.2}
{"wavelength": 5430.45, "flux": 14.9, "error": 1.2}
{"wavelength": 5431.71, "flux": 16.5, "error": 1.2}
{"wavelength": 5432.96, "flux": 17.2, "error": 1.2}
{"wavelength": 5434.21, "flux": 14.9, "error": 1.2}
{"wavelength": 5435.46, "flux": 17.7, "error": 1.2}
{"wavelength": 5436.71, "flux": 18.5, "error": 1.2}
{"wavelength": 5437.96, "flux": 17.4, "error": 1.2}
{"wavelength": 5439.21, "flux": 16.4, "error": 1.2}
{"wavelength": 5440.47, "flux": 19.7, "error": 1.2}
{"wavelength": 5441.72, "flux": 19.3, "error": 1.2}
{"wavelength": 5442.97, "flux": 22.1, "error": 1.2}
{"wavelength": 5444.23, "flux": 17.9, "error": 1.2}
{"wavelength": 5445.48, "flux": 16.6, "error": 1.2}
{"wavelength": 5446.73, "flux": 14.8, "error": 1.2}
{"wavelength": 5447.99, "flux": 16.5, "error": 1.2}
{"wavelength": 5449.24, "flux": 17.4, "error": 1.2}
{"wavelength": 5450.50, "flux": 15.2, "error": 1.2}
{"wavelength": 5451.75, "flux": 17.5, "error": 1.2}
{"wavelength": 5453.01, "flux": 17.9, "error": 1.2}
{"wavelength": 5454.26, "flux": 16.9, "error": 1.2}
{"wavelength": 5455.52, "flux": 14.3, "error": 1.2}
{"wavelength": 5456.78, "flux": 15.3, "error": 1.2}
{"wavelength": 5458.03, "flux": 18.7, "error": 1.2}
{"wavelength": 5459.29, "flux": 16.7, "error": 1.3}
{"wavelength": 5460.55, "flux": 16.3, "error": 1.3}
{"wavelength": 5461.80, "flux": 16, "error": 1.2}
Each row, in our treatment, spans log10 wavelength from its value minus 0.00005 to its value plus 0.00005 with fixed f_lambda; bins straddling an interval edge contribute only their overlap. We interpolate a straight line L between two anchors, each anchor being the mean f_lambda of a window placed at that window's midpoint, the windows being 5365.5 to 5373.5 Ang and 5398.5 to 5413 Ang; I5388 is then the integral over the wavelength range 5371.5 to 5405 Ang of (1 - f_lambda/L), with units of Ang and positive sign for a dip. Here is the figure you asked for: -2.57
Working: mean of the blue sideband 15.5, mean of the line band 17.1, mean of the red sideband 16.3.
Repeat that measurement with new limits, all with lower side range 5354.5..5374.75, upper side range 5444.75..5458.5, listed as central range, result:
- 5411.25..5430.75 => -1.7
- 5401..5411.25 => 0.2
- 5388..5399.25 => -0.5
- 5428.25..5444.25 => -1.0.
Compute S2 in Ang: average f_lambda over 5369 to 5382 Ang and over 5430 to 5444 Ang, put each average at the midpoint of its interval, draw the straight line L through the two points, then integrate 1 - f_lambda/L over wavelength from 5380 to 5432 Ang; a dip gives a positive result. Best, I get 0.33 Ang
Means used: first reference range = 16.7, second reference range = 17.7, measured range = 17.1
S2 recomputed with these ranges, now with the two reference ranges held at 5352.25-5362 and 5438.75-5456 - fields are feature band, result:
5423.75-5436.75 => 0.3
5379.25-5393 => -0.6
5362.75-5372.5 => 0.4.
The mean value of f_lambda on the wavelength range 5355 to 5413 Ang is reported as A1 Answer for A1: 16.7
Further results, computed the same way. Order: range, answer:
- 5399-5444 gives 17.4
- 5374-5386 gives 17.4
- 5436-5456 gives 17.4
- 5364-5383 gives 16.7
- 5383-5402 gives 17.2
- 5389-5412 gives 16.5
